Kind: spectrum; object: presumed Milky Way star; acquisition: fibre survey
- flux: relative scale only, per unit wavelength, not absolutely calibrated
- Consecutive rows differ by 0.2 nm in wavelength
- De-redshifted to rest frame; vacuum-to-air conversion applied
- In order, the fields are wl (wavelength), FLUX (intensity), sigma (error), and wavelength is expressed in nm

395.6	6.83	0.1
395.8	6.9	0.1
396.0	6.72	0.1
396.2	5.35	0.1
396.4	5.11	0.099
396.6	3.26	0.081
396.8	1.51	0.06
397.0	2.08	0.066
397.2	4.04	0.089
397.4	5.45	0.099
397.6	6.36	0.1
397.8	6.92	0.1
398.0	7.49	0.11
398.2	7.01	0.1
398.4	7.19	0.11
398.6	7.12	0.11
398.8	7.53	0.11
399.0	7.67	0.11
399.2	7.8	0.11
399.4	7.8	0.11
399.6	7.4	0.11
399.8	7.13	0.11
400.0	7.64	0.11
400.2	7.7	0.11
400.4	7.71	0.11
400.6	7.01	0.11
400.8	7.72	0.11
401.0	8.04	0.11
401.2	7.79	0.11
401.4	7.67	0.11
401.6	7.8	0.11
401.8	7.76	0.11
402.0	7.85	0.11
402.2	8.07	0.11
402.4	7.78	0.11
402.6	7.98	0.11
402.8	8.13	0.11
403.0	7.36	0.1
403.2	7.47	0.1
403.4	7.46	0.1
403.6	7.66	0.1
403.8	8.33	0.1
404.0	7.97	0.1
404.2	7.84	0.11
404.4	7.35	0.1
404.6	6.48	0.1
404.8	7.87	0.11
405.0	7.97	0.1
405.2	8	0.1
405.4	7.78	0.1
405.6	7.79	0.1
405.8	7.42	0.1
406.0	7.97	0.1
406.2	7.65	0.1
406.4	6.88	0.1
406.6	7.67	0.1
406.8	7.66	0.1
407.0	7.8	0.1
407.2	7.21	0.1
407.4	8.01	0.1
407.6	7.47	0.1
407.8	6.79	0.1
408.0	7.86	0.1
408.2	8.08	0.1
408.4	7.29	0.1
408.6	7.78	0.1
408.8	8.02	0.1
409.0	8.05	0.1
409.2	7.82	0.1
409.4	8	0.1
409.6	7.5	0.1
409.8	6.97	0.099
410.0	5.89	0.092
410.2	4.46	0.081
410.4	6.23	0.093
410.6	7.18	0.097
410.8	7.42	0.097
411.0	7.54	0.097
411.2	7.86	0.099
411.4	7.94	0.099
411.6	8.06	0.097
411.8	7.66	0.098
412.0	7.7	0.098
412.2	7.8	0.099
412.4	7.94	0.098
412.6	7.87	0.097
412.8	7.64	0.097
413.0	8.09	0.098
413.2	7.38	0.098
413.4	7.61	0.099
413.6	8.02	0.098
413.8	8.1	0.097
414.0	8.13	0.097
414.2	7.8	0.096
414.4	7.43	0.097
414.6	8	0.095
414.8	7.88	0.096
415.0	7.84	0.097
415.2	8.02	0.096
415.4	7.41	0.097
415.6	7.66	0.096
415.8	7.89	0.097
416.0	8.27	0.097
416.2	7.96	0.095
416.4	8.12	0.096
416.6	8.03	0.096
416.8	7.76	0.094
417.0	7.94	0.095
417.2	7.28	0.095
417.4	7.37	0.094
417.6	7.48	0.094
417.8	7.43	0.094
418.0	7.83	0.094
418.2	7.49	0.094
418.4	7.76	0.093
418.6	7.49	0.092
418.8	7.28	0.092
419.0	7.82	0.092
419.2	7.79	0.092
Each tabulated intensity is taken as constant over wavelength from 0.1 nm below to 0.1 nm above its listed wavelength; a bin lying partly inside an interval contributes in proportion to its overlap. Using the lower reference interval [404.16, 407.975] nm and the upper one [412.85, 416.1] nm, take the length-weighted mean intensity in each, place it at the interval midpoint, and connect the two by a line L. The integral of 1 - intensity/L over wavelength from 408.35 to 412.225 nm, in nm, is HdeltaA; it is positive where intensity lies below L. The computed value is 0.177 nm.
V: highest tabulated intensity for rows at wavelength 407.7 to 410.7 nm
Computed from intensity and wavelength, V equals 8.08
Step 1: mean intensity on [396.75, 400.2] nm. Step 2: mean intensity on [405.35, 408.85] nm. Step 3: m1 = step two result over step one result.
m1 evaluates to 1.18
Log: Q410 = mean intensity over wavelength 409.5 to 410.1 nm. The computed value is 6.79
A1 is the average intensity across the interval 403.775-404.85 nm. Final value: 7.58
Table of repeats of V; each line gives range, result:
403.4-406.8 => 8.33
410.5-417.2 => 8.27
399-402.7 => 8.07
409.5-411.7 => 8.06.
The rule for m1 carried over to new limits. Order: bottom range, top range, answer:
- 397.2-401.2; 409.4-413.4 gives 1.02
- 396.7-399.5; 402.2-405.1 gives 1.25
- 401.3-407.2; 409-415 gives 0.98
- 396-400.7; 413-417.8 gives 1.24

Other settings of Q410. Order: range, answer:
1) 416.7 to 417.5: 7.59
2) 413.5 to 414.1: 8.08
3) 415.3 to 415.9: 7.65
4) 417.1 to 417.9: 7.39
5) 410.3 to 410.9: 6.94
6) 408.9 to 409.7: 7.84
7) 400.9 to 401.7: 7.83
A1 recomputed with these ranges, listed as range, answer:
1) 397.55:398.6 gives 7.04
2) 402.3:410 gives 7.64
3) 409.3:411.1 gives 6.8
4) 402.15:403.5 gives 7.74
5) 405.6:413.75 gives 7.51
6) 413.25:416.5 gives 7.88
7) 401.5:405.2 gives 7.74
